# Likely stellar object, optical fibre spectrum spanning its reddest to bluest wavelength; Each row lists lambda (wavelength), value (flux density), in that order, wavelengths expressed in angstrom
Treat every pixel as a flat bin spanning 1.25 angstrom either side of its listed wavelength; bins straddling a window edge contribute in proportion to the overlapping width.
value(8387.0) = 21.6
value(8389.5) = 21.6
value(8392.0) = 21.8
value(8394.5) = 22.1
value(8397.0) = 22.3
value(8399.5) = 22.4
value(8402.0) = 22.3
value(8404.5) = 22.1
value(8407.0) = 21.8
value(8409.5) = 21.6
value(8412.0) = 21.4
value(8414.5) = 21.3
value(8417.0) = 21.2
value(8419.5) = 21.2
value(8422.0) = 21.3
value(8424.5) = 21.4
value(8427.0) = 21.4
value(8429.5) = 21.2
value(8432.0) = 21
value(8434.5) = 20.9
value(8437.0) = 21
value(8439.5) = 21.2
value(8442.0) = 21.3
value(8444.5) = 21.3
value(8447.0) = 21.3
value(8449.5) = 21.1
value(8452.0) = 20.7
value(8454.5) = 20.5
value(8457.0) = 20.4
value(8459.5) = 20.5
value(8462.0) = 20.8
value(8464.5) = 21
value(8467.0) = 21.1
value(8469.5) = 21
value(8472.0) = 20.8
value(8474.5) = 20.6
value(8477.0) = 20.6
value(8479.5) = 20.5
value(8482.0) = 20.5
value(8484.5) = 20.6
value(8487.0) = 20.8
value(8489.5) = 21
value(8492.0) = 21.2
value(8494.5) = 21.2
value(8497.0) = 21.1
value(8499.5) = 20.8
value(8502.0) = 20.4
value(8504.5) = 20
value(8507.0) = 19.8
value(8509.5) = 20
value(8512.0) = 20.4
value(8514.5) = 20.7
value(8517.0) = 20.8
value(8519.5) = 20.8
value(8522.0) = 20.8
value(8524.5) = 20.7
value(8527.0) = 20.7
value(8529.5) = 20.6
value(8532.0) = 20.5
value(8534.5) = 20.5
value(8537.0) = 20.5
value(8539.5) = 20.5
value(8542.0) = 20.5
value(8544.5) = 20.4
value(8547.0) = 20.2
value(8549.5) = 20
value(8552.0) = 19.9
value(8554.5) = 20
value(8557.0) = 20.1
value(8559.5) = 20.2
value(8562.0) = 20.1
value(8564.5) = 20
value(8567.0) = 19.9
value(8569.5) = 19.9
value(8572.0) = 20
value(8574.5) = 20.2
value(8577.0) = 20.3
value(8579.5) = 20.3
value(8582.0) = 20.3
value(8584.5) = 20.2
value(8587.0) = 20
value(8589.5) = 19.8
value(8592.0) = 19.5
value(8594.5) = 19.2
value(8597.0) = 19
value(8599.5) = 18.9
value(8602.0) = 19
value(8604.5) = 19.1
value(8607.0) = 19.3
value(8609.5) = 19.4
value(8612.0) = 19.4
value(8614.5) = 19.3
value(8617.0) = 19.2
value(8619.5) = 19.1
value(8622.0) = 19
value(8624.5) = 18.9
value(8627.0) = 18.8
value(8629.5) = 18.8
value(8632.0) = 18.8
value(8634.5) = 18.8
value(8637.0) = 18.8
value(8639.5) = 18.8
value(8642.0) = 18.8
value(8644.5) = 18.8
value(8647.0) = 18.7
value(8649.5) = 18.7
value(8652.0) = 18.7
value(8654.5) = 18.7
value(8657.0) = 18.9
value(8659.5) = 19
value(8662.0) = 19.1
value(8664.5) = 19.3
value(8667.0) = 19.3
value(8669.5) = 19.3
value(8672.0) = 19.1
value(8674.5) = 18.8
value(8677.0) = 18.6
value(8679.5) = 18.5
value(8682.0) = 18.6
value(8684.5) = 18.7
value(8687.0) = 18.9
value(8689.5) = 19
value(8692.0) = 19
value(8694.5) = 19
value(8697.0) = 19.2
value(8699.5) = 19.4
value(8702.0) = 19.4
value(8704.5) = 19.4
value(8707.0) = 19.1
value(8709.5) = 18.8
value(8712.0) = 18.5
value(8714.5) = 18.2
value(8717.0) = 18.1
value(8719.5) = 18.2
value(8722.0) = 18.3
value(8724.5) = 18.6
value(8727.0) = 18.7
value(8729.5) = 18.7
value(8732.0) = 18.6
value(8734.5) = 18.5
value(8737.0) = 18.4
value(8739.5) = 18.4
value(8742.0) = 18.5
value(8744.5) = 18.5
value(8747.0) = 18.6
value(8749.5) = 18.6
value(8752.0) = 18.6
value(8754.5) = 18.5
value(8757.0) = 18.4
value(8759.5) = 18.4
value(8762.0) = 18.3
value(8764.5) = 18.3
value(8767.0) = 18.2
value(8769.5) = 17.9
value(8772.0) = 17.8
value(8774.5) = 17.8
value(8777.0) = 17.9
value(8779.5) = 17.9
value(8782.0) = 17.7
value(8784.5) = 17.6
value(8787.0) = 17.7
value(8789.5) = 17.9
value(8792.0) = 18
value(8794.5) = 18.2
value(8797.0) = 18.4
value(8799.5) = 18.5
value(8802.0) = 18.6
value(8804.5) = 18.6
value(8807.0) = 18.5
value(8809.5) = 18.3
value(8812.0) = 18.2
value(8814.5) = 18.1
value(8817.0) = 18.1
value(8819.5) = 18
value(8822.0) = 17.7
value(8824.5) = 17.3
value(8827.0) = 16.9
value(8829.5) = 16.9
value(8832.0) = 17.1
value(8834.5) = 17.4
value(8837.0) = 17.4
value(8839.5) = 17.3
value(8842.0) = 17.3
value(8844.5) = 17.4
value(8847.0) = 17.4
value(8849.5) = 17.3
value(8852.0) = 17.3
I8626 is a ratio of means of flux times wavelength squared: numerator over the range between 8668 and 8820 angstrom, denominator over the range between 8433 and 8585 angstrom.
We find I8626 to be 0.9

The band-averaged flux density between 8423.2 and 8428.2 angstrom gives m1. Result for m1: 21.4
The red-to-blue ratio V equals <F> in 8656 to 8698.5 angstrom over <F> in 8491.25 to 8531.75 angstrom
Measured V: 0.92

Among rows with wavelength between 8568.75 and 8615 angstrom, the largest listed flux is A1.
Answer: 20.3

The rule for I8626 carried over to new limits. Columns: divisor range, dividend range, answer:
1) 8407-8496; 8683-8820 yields 0.94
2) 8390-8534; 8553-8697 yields 0.95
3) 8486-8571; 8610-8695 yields 0.95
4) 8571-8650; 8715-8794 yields 0.98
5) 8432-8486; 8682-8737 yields 0.95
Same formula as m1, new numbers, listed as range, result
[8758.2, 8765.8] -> 18.3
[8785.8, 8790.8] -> 17.8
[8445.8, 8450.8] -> 21.2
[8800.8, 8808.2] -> 18.6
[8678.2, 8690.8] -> 18.7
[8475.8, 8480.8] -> 20.5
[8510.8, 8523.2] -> 20.7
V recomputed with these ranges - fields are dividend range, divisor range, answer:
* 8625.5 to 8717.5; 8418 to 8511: 0.91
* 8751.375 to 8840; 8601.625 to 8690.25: 0.95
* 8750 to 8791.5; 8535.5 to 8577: 0.90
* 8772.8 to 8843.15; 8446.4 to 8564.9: 0.87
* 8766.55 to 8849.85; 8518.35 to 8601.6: 0.88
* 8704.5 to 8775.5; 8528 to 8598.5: 0.92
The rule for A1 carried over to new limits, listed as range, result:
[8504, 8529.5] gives 20.8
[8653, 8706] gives 19.4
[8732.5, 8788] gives 18.6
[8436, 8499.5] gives 21.3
